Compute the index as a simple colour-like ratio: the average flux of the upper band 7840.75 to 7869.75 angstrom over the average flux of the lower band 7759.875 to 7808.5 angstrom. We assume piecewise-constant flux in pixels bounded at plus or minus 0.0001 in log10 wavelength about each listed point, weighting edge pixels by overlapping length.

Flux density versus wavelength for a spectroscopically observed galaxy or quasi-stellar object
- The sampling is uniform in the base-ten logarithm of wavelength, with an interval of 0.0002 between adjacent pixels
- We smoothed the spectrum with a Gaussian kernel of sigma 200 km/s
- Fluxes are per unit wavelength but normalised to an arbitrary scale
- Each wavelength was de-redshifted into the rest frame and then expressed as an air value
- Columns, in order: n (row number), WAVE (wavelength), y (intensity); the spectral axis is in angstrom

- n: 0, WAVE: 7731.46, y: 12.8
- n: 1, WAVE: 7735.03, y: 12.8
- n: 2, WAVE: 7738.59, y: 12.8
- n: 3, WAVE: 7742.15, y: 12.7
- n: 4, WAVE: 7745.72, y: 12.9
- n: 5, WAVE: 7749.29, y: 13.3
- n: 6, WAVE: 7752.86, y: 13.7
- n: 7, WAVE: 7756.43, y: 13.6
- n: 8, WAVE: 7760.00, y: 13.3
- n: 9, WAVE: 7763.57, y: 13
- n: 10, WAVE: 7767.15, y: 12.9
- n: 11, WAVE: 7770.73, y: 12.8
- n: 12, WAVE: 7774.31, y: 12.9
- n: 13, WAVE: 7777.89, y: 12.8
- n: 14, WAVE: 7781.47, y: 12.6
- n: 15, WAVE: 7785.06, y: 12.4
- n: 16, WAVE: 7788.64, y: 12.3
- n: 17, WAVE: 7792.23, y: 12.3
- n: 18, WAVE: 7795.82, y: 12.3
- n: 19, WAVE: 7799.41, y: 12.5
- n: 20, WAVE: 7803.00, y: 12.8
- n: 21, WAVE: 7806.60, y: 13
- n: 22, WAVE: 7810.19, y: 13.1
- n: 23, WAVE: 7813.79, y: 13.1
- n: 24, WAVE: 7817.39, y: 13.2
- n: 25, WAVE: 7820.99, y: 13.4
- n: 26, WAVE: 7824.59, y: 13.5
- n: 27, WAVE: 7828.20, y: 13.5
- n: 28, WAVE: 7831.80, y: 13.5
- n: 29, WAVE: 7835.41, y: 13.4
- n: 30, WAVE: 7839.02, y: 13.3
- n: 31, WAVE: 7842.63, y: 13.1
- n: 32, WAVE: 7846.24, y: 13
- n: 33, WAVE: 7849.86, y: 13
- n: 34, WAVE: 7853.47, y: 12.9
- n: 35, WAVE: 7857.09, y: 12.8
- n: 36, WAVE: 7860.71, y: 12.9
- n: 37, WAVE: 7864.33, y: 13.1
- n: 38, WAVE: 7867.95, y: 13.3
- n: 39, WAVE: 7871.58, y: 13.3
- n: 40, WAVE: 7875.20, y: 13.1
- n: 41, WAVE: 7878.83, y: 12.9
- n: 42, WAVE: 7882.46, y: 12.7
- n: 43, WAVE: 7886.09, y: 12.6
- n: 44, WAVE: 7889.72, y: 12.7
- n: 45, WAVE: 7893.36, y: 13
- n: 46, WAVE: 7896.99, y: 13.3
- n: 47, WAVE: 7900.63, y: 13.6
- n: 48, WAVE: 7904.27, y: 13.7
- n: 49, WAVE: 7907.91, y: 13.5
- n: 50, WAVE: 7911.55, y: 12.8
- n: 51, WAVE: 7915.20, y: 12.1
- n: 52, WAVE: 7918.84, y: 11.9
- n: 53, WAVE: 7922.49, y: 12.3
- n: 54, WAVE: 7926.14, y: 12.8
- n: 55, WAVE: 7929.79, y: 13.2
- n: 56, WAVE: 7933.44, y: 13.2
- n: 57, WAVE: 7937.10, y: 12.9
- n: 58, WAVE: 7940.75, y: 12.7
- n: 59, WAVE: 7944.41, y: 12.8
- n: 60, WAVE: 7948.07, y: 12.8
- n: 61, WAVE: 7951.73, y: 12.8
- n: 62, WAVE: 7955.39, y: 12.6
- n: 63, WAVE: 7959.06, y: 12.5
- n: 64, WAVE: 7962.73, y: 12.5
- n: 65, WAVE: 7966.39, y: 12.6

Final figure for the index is 1.03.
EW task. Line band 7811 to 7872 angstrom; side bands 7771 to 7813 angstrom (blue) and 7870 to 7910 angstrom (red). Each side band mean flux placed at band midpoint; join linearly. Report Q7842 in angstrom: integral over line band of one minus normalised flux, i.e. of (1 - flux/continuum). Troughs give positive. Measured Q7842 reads -1.4 angstrom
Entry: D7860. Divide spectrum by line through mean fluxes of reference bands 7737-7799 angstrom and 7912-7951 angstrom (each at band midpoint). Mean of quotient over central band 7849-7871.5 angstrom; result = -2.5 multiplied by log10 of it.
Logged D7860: -0.02 mag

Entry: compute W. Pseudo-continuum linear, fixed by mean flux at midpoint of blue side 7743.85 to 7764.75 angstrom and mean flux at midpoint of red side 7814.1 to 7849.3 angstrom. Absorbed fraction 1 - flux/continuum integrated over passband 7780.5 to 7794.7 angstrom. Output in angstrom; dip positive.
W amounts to 1.0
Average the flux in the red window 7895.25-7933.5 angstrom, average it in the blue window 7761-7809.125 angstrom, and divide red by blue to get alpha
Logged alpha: 1.02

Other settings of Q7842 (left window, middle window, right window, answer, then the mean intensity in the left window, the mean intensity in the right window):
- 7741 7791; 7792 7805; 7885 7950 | 0.4 angstrom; 12.9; 12.9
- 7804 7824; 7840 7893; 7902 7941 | 0.2 angstrom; 13.2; 12.8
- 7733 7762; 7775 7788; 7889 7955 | 0.5 angstrom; 13.1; 12.9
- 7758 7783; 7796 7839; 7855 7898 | -0.7 angstrom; 12.9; 13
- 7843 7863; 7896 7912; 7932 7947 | -0.7 angstrom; 12.9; 12.9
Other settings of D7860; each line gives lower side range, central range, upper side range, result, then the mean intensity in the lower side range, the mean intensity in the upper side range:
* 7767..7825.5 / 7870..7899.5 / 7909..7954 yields -0.02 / 12.8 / 12.7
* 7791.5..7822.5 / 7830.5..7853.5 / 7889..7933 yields -0.02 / 12.9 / 12.9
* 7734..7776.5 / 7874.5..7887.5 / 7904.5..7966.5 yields 0.00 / 13.1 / 12.7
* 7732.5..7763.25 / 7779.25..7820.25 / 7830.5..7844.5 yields 0.04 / 13.1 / 13.3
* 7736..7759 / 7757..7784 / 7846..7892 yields 0.02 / 13.2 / 12.9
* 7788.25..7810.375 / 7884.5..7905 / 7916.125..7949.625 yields -0.04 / 12.6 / 12.7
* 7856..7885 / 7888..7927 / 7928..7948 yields 0.01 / 13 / 12.9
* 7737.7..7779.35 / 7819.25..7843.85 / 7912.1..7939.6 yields -0.04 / 13.1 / 12.6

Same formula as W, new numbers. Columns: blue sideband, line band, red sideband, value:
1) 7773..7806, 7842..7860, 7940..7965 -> -0.5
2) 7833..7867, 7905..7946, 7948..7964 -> -0.1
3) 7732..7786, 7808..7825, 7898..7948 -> -0.4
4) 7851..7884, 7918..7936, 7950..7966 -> 0.0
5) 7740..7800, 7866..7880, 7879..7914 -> -0.1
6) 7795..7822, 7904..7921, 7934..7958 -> 0.1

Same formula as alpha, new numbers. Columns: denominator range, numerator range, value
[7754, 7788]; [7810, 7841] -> 1.03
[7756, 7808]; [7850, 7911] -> 1.03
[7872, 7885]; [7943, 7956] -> 0.99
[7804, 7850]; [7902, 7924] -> 0.96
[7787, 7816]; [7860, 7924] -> 1.02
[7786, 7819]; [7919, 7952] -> 1.01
